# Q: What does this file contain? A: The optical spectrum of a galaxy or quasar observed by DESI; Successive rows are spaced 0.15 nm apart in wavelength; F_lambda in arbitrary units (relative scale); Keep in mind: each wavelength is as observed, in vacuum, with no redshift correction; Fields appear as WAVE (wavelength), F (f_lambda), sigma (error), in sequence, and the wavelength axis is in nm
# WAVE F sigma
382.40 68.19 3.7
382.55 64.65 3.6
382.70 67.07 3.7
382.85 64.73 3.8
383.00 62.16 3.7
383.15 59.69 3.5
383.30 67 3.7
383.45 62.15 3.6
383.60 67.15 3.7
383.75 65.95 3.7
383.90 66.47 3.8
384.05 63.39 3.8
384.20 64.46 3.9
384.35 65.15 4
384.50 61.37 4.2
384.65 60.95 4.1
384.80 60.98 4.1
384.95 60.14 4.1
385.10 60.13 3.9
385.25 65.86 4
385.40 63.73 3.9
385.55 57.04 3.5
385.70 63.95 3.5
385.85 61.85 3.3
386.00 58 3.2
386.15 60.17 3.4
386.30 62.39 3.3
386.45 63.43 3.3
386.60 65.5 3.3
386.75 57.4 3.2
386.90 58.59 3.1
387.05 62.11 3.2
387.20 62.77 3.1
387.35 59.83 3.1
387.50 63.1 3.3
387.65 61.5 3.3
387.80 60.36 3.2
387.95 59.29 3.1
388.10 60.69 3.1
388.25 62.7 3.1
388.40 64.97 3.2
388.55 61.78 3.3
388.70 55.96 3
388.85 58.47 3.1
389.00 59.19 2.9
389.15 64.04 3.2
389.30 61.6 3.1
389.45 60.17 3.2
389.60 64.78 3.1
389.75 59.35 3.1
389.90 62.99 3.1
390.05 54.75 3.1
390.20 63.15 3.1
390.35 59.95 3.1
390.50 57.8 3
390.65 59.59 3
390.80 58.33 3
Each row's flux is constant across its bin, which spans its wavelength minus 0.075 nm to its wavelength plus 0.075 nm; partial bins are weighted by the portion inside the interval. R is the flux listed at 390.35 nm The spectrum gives 59.95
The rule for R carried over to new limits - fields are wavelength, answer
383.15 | 59.69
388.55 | 61.78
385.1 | 60.13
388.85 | 58.47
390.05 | 54.75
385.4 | 63.73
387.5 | 63.1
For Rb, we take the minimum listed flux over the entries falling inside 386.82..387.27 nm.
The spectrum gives 58.59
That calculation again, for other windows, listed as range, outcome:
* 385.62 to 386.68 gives 58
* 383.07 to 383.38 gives 59.69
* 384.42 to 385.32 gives 60.13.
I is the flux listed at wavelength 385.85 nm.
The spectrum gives 61.85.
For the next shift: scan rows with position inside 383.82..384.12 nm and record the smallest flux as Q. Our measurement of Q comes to 63.39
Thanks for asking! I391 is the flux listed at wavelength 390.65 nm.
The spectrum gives 59.59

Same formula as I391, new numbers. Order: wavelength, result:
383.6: 67.15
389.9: 62.99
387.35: 59.83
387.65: 61.5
